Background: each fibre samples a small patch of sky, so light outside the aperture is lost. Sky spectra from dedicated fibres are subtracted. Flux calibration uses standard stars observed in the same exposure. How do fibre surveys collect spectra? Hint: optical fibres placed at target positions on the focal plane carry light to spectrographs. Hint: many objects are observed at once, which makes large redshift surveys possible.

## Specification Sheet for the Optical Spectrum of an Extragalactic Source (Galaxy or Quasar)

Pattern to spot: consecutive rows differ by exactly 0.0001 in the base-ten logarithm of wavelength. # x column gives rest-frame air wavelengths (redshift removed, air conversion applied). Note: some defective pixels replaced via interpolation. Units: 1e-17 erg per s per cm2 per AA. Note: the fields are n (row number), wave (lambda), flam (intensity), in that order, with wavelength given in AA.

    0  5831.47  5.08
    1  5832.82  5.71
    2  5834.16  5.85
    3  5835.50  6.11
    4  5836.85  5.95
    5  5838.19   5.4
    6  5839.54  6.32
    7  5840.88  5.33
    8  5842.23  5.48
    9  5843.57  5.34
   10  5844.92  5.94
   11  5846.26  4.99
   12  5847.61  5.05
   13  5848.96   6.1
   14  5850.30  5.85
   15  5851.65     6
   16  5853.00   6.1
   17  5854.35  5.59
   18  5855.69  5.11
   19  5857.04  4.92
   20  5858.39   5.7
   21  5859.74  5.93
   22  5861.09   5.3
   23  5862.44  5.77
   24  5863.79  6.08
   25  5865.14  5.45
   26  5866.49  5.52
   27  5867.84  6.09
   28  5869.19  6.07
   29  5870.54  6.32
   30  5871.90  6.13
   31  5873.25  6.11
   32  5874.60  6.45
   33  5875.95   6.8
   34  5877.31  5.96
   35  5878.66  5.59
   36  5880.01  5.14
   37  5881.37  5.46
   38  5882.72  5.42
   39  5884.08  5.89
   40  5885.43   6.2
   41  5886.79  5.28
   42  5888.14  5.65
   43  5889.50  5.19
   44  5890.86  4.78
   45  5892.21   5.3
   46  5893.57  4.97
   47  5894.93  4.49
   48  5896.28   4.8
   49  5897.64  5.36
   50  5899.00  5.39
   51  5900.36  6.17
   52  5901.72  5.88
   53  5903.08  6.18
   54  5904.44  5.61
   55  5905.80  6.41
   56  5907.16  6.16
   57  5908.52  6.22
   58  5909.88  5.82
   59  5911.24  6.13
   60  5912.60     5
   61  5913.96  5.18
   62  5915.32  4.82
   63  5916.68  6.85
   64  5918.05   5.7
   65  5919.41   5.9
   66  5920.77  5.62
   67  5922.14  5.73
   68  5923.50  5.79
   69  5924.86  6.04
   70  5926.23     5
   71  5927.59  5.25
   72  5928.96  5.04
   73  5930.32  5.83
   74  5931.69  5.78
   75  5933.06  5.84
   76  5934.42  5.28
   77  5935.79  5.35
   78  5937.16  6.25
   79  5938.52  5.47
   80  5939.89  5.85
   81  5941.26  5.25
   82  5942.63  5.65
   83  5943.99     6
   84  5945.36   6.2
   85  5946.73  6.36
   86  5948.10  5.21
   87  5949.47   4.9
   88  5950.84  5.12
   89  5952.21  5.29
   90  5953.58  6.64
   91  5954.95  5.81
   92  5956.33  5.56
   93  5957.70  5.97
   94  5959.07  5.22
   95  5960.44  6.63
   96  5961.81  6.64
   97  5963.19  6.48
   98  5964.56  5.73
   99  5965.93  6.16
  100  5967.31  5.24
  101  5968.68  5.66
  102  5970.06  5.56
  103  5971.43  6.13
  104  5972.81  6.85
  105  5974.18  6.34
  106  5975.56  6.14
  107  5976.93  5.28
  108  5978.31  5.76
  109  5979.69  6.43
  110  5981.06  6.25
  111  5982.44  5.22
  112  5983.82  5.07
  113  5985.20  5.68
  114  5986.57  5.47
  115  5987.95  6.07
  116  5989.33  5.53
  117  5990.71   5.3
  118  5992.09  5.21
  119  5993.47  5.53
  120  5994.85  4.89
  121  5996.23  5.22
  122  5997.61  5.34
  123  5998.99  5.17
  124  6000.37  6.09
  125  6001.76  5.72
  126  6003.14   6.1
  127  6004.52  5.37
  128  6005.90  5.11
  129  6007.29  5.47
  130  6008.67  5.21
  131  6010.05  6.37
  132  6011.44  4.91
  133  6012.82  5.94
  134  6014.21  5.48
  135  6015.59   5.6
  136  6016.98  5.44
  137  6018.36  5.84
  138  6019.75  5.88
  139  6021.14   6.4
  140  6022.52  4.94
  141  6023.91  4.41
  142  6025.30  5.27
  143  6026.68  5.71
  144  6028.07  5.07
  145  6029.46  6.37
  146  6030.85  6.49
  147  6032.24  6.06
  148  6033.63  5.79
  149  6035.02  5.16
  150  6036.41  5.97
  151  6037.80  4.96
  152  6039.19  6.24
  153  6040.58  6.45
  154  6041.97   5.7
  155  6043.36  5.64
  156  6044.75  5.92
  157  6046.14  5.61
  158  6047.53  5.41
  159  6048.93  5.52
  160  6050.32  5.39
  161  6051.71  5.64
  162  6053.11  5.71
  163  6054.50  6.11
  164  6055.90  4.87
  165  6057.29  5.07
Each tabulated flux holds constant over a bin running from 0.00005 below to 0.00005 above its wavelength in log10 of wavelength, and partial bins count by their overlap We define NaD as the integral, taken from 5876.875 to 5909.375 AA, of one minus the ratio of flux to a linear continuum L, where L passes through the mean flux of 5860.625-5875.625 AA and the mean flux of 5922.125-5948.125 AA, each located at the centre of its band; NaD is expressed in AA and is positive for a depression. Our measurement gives 1.6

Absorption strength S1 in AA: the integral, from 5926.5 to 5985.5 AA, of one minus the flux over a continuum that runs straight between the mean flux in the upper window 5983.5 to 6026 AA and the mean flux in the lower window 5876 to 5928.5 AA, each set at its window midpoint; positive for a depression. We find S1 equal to -2.45 AA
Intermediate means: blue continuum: 5.6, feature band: 5.77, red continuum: 5.49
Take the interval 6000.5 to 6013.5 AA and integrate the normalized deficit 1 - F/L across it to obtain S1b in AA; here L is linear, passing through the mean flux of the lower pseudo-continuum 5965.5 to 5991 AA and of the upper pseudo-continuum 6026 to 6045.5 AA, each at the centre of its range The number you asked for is 0.47 AA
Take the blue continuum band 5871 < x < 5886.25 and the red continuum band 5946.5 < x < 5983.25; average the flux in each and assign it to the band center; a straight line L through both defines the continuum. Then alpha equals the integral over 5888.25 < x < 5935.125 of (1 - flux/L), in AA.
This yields 2.57 AA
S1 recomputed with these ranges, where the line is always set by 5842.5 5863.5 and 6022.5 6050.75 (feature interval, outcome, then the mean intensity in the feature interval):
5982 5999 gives 0.78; 5.37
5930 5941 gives -0.14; 5.68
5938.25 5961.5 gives -0.48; 5.73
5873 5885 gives -0.58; 5.87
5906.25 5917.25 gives -0.33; 5.78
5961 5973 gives -0.86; 6.02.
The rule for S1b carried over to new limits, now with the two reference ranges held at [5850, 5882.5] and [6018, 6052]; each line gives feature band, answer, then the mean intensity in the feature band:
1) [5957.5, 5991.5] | -0.9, 5.87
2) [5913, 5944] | 0.8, 5.62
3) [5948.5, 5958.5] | 0.2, 5.6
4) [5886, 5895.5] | 1.1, 5.11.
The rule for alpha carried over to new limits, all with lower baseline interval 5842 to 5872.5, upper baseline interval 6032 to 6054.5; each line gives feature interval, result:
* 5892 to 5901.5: 0.8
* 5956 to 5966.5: -0.7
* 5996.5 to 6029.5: 1.0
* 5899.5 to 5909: -0.6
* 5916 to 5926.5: -0.3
